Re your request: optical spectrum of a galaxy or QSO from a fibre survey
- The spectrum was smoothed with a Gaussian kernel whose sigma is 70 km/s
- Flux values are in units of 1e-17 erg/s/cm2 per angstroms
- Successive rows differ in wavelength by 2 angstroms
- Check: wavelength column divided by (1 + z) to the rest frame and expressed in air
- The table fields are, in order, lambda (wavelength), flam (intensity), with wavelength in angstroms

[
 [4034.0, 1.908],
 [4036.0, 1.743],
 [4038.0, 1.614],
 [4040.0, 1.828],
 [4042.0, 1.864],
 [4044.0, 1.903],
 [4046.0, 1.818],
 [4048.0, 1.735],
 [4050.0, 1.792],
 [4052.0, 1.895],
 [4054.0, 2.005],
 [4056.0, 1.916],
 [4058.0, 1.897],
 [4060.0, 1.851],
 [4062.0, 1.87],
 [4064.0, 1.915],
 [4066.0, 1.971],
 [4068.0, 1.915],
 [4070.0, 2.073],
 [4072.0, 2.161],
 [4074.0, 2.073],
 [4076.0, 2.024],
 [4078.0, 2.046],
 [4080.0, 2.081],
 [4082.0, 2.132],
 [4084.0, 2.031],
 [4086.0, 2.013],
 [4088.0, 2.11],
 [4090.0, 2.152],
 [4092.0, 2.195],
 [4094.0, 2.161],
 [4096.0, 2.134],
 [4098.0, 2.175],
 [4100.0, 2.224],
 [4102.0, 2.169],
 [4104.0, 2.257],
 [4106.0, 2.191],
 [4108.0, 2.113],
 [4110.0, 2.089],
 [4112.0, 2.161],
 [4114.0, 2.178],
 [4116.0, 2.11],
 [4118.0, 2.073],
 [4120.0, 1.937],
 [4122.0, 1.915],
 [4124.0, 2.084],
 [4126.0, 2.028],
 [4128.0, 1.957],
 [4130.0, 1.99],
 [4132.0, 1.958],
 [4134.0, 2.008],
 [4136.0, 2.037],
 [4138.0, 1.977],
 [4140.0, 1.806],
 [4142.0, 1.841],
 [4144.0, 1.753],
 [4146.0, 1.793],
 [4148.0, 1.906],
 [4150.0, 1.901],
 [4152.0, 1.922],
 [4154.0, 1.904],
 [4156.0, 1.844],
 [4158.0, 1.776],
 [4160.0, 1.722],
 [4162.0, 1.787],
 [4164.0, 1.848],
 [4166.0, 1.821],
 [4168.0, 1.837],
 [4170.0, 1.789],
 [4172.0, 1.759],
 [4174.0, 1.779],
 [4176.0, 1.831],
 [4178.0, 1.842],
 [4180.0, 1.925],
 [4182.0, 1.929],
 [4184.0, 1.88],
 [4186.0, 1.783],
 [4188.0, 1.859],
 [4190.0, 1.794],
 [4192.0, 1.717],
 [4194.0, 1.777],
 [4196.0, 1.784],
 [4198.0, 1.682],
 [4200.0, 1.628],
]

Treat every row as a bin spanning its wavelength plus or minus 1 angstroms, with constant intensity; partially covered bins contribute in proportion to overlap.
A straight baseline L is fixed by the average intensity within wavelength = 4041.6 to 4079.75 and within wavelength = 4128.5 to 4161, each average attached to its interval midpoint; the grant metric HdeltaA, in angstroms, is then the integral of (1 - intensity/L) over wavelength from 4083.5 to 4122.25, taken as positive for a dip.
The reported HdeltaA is -4.34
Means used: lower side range 1.94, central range 2.12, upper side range 1.88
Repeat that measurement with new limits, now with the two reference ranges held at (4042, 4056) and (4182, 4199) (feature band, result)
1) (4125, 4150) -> -1.4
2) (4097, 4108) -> -2.1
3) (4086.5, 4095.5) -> -1.5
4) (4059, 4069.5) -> -0.3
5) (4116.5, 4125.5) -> -0.9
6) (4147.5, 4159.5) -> -0.4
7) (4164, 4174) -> 0.0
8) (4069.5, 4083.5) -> -1.8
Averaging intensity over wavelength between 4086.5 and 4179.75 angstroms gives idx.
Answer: 1.97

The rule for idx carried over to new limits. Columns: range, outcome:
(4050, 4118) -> 2.07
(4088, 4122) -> 2.14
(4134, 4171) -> 1.85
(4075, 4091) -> 2.07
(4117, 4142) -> 1.98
